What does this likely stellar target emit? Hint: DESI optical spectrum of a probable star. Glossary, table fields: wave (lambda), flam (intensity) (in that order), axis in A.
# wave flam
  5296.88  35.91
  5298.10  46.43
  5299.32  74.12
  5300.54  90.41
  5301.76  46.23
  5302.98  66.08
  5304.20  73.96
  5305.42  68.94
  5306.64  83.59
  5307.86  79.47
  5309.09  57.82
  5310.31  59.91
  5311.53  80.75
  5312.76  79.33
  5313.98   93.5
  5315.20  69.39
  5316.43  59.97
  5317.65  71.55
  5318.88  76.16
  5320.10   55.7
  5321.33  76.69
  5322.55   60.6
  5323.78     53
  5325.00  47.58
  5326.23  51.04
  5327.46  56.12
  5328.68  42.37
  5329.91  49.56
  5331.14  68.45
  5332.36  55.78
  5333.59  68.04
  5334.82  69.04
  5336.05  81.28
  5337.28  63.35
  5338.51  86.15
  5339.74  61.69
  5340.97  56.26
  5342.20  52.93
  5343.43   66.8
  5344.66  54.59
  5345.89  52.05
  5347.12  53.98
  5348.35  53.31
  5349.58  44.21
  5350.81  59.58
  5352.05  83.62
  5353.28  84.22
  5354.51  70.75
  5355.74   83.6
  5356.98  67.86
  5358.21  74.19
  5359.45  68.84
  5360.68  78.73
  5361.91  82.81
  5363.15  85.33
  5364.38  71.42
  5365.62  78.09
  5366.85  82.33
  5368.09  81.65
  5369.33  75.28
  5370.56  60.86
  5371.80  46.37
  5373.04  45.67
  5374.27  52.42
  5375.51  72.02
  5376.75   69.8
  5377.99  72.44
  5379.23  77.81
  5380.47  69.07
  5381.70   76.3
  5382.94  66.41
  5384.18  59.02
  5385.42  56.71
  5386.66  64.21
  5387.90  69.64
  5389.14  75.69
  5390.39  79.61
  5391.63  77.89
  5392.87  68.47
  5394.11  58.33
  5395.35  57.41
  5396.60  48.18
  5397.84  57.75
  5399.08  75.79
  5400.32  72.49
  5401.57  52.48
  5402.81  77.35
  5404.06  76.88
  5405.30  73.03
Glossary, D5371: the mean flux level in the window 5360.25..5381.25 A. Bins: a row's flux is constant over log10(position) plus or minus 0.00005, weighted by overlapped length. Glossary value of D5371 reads 70.7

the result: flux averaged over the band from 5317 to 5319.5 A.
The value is 73.6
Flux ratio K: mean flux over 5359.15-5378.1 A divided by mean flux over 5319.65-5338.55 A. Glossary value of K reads 1.15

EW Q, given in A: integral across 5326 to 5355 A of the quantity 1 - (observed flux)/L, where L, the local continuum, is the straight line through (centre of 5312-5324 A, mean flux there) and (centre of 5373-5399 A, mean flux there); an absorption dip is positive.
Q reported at 2.9 A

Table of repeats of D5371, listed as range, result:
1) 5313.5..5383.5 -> 66.4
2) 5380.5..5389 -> 66.3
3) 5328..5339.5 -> 64.7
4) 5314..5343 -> 63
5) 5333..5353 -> 63.3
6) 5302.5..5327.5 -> 67.9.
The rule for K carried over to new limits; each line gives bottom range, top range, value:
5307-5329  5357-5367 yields 1.17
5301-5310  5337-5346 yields 0.91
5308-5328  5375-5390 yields 1.05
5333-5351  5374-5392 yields 1.13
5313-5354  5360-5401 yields 1.09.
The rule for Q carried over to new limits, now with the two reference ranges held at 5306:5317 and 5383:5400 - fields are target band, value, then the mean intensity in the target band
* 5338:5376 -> 0.9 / 67.3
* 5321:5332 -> 2.5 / 55.7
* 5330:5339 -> 0.3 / 68.9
